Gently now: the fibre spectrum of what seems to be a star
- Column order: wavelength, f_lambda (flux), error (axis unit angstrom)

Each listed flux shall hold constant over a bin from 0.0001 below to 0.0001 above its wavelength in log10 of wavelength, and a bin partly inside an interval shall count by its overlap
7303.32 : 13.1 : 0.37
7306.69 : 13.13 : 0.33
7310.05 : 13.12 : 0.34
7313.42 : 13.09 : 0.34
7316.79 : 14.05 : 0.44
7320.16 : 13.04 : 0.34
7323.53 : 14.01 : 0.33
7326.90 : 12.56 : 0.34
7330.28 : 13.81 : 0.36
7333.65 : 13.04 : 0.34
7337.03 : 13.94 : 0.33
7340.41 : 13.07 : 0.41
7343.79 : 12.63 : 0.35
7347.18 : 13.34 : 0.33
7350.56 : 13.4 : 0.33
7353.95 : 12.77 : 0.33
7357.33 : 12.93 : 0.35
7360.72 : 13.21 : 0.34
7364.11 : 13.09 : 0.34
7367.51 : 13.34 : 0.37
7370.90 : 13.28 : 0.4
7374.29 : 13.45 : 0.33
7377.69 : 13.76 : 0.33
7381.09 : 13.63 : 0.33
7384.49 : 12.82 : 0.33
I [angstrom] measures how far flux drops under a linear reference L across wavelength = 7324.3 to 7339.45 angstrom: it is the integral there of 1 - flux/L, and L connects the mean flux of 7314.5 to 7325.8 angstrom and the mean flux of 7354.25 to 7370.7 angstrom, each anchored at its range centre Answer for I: 0.1 angstrom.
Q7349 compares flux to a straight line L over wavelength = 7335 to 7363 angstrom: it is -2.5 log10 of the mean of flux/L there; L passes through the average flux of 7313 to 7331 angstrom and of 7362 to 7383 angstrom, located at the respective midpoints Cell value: 0.02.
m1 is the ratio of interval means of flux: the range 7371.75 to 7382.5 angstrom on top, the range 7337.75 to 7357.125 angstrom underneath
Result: 1.04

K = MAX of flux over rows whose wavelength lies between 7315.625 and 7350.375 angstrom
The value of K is 14.05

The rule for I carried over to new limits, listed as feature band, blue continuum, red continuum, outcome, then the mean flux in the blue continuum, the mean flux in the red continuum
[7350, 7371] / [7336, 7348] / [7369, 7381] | 0.4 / 13.2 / 13.5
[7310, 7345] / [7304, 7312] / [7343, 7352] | -0.5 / 13.1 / 13.2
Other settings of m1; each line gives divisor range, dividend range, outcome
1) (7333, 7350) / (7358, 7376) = 1.00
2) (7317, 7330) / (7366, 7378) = 1.00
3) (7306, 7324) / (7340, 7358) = 0.97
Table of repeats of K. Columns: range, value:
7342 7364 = 13.4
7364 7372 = 13.34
